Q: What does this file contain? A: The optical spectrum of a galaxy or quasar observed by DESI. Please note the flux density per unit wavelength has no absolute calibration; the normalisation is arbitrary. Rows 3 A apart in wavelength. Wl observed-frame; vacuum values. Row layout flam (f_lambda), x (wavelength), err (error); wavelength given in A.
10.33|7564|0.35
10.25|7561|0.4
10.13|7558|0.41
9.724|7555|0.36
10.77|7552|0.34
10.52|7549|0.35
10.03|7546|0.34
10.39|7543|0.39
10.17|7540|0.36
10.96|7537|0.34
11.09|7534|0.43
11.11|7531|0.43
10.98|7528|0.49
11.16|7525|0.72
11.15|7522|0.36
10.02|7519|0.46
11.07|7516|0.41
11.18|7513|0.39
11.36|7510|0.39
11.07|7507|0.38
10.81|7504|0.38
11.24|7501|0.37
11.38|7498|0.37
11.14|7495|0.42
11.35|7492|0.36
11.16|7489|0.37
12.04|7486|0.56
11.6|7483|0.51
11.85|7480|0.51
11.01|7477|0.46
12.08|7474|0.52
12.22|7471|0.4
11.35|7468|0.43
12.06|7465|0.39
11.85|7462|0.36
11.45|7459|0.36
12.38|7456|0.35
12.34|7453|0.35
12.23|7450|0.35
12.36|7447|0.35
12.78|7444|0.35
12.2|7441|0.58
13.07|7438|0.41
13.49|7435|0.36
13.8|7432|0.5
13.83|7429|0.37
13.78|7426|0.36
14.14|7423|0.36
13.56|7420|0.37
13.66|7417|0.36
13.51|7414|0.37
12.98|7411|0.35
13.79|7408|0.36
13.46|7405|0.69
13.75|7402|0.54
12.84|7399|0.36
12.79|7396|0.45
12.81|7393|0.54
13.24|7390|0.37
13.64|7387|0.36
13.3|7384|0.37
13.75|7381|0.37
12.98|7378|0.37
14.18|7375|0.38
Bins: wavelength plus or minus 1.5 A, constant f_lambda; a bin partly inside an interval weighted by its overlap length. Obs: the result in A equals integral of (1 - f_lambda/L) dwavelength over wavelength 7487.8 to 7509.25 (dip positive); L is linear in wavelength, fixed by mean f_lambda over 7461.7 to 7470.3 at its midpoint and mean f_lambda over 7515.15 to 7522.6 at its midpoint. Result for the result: -0.1 A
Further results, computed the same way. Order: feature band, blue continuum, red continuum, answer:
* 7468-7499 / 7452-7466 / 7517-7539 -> 0.1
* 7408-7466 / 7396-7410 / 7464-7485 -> -1.6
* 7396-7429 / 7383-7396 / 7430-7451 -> -1.2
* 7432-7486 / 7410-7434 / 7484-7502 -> 1.3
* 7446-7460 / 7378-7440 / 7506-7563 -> 0.3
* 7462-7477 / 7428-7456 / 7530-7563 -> 0.5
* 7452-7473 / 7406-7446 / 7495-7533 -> 0.8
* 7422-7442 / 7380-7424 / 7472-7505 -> -1.2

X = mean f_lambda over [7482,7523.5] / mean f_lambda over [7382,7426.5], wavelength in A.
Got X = 0.8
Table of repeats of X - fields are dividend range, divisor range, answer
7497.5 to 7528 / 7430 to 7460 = 0.87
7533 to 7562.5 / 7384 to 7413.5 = 0.78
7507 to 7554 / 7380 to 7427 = 0.80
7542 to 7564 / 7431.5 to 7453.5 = 0.80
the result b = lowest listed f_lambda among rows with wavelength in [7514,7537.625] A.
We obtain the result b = 10.02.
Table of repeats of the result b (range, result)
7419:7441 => 12.2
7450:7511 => 10.81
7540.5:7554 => 10.03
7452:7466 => 11.45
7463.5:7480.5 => 11.01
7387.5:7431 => 12.79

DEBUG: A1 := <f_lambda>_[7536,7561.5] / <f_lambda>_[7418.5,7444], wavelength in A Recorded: 0.77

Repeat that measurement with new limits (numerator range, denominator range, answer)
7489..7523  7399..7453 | 0.83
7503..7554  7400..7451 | 0.81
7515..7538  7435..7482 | 0.90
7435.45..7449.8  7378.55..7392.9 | 0.94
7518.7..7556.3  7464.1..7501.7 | 0.92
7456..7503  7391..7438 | 0.86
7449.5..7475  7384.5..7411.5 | 0.90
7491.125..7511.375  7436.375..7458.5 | 0.90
